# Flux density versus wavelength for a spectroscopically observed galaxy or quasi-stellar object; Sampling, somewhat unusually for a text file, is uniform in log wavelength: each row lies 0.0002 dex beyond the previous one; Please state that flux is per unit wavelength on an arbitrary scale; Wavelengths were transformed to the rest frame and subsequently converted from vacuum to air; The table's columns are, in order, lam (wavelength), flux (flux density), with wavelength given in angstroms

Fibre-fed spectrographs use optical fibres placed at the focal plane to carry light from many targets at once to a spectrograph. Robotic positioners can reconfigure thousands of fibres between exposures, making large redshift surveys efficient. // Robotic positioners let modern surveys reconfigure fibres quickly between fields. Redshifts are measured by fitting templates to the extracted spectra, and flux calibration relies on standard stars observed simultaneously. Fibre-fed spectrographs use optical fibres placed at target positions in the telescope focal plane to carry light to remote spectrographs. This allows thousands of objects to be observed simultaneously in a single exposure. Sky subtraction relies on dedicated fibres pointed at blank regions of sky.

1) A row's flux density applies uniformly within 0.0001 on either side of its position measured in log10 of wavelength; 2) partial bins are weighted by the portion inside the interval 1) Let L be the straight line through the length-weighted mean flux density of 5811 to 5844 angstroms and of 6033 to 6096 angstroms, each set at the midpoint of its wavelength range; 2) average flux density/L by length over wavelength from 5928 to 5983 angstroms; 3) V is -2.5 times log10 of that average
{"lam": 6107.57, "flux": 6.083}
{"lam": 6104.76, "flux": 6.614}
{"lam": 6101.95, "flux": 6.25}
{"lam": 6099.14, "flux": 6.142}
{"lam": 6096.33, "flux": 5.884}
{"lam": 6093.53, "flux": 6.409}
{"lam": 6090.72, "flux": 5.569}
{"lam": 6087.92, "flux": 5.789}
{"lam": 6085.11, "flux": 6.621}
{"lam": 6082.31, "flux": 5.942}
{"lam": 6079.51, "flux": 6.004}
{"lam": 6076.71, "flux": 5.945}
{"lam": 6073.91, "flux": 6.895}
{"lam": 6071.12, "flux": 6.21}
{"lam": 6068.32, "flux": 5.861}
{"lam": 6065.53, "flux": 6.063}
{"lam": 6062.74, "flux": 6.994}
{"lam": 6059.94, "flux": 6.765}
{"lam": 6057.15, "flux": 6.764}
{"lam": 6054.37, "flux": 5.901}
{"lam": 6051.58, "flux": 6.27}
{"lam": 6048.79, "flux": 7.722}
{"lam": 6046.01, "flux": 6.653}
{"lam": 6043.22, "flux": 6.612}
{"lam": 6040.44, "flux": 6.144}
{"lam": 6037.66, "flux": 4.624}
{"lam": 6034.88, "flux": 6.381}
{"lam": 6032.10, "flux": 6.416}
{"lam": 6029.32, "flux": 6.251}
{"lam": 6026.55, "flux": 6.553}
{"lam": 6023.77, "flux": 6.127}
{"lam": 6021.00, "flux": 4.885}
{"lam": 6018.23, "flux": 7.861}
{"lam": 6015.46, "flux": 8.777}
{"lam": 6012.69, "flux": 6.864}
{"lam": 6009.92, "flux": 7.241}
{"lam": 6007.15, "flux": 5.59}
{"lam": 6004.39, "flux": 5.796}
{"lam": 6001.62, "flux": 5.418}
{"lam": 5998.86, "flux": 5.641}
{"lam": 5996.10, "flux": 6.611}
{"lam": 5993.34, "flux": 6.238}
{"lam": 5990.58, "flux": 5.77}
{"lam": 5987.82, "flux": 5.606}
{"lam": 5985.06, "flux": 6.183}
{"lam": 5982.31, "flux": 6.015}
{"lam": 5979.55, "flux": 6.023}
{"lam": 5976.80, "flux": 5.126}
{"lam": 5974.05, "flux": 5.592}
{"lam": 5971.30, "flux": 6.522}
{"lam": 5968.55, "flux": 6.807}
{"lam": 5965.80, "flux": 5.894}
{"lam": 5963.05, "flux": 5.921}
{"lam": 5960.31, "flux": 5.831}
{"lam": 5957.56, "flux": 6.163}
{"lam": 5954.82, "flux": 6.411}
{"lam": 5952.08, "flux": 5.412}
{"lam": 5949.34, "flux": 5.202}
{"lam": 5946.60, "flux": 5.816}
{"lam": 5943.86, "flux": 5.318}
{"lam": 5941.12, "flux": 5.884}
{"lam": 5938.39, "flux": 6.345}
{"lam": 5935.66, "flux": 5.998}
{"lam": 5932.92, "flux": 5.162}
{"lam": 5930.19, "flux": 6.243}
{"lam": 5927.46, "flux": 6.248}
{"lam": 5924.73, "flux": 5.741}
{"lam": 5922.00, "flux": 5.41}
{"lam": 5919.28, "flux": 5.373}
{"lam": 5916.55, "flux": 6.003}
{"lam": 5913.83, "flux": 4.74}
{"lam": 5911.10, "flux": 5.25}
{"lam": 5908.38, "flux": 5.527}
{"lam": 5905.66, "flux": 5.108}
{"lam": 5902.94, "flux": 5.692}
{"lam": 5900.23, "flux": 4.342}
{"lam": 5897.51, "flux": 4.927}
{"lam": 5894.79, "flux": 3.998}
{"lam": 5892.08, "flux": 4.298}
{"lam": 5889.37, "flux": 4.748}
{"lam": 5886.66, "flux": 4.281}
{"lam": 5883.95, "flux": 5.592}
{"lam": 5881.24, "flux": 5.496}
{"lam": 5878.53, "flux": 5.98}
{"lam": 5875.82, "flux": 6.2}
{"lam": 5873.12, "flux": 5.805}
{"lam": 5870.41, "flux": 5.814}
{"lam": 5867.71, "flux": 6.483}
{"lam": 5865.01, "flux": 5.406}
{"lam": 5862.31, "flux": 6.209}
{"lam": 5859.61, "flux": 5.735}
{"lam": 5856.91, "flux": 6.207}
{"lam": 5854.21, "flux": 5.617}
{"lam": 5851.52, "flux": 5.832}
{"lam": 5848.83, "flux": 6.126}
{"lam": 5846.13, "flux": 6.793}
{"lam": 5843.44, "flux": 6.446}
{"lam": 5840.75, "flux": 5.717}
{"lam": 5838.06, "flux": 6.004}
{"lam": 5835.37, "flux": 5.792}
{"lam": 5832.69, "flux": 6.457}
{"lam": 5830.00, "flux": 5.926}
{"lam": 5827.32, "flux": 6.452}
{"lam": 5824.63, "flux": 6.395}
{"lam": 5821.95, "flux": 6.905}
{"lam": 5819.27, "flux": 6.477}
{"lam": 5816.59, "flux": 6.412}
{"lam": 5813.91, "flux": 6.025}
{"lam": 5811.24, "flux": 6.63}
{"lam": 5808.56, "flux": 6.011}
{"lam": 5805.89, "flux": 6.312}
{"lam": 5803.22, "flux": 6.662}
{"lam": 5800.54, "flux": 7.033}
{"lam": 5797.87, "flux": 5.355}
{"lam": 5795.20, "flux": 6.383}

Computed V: 0.068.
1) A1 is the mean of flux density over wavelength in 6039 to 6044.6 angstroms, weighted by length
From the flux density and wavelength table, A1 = 6.37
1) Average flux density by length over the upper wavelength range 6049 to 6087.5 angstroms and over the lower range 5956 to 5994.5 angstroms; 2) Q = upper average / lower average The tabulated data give 1.06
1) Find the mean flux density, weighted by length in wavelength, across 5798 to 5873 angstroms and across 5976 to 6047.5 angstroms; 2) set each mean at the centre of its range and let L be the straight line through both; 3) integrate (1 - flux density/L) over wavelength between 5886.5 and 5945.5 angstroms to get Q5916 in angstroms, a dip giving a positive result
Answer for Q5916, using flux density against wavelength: 8.4 angstroms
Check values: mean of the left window 6.2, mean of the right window 6.22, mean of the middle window 5.33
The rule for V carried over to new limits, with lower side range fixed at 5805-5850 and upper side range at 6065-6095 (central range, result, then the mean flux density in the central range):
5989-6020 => -0.06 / 6.5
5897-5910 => 0.21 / 5.14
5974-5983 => 0.09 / 5.68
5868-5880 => 0.05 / 5.99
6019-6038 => 0.02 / 6.03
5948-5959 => 0.07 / 5.8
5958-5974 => 0.01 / 6.14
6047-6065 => -0.10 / 6.7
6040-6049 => -0.10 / 6.73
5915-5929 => 0.09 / 5.75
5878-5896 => 0.27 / 4.87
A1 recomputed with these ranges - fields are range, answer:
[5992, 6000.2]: 6.17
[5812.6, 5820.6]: 6.3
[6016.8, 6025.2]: 6.31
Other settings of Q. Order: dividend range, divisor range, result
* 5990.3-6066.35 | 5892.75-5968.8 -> 1.15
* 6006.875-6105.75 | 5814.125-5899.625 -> 1.10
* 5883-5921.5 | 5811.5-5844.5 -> 0.80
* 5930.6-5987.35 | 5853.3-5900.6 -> 1.09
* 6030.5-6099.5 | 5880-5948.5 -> 1.17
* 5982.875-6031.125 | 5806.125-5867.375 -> 1.02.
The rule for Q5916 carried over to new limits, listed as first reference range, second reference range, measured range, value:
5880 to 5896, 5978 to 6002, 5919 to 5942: -2.6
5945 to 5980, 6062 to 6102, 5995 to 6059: -3.8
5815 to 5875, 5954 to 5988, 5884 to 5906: 5.0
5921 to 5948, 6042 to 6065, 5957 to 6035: 0.7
